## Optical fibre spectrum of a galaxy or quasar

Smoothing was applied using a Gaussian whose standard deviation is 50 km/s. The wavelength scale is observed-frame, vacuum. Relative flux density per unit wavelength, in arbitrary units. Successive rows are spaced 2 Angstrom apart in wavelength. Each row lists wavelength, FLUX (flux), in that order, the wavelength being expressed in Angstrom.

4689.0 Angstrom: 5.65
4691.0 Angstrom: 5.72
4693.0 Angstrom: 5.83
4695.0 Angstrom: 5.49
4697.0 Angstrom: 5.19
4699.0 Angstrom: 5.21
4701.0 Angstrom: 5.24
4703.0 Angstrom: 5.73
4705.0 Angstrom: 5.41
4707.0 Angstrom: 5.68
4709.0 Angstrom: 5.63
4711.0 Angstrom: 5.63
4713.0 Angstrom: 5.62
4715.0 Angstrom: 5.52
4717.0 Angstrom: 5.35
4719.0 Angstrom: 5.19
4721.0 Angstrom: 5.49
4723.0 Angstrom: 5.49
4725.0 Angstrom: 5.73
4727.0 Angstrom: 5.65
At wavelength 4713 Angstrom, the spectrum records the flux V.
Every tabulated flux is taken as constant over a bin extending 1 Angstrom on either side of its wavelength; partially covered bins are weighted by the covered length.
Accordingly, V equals 5.62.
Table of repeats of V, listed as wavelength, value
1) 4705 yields 5.41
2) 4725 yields 5.73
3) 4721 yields 5.49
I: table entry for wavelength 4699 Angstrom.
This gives 5.21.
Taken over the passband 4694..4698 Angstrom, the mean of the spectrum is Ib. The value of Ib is 5.34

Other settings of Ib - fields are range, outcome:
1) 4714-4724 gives 5.41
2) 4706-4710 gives 5.65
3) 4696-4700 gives 5.2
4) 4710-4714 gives 5.62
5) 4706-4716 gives 5.62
